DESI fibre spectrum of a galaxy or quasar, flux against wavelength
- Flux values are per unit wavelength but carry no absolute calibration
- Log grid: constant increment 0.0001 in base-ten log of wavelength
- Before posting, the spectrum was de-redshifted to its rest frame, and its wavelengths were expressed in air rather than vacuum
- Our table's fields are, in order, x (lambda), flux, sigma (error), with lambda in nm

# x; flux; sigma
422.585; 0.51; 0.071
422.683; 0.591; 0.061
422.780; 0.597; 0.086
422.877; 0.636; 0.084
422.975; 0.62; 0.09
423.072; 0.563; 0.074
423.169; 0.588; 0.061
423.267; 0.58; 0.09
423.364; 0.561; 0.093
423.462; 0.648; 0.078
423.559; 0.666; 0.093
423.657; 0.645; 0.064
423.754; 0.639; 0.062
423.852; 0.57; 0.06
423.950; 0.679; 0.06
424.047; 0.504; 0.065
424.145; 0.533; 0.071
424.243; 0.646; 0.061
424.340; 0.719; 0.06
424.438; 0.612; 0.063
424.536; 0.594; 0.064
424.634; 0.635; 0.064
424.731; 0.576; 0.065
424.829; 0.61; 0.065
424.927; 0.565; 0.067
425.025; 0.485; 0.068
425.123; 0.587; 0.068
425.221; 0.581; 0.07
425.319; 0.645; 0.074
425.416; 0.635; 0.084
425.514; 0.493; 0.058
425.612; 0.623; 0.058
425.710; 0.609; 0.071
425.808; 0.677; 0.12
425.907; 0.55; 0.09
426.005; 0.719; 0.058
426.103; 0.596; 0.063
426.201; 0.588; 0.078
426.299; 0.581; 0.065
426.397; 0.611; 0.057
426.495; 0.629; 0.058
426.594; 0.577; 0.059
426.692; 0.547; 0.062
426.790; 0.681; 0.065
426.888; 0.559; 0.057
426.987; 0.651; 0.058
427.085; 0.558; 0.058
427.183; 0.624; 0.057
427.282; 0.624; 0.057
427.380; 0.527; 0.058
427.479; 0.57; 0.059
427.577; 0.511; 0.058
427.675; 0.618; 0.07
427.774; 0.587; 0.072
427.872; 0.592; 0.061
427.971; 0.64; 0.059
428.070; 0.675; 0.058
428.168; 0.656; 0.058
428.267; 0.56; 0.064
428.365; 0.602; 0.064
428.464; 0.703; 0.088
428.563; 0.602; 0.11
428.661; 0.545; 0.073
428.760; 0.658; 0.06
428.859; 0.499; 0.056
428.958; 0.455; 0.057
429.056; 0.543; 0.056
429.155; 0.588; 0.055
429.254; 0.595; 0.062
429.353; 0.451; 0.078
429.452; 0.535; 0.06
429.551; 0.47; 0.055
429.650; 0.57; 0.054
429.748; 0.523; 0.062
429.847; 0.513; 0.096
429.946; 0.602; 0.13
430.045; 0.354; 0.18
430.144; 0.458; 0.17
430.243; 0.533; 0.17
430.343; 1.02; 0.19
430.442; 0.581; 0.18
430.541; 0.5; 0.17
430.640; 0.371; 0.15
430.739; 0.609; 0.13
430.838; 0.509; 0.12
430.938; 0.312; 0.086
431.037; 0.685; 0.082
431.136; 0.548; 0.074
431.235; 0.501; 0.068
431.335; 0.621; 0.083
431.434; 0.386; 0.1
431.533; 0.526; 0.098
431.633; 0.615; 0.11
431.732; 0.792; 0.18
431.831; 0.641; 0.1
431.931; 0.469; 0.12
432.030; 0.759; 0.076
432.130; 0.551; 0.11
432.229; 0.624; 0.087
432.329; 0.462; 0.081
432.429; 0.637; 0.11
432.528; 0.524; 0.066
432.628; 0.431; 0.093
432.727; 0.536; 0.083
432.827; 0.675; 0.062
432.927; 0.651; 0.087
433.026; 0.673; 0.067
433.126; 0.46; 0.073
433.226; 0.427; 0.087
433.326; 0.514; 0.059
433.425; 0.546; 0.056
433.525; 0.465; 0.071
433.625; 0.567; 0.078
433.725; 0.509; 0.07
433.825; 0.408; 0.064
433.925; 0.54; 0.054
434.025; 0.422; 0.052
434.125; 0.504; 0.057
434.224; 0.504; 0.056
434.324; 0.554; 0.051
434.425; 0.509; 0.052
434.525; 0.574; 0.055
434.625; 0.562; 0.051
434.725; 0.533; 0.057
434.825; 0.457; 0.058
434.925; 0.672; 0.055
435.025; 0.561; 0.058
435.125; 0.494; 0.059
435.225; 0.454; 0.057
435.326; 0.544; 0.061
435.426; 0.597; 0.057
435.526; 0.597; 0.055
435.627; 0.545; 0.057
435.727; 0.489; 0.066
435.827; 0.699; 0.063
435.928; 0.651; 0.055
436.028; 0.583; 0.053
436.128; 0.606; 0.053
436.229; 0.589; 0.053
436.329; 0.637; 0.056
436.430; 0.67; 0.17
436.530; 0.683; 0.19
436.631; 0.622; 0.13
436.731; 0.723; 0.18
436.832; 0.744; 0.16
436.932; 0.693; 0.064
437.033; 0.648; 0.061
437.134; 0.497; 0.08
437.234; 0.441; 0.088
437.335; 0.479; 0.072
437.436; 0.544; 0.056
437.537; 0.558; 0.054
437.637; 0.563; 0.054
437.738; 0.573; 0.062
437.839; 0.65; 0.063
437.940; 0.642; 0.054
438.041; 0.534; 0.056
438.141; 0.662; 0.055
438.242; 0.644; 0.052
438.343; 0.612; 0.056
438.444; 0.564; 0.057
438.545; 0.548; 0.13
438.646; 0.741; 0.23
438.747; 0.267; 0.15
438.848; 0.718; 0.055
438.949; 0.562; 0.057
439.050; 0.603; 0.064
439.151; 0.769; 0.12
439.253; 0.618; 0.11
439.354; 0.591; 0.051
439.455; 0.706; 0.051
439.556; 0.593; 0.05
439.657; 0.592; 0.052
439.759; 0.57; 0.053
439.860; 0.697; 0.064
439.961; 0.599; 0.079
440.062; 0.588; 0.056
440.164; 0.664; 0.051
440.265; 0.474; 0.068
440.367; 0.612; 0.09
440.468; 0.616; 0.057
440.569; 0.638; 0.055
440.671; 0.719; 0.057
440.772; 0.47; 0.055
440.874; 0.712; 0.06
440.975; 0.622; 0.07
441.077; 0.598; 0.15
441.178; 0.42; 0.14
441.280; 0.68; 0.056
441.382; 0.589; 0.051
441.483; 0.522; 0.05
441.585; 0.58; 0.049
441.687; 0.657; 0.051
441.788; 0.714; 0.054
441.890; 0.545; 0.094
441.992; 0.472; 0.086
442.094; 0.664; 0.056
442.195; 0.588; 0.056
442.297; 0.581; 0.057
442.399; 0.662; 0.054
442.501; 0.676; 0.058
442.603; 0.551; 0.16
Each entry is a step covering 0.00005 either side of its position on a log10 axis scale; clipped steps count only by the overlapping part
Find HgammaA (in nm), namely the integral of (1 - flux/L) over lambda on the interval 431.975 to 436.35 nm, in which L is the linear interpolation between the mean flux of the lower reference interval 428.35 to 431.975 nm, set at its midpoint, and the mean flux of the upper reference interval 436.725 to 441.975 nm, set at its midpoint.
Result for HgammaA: 0.17 nm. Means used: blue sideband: 0.553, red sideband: 0.601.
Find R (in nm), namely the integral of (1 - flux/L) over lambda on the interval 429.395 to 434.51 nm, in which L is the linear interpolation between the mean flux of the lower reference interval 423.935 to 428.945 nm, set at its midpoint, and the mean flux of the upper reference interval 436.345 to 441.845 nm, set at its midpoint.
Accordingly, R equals 0.507 nm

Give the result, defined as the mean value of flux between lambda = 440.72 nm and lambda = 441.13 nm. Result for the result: 0.601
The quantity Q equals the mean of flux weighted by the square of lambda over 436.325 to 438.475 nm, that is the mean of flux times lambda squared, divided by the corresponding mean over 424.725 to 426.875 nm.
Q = 1.07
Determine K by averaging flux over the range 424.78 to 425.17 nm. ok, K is 0.561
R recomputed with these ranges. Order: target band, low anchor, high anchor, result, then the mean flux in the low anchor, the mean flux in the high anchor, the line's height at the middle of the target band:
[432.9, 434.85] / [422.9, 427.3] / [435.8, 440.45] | 0.29 nm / 0.604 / 0.609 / 0.607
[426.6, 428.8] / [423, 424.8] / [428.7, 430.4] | -0.13 nm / 0.609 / 0.551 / 0.57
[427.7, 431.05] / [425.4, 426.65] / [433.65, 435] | 0.06 nm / 0.605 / 0.521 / 0.571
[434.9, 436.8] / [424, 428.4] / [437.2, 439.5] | -0.03 nm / 0.599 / 0.592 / 0.593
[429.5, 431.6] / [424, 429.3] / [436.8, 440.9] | 0.22 nm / 0.595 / 0.602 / 0.597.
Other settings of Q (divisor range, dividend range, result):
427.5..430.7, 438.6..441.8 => 1.13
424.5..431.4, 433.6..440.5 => 1.06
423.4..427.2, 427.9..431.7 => 0.94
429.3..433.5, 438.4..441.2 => 1.14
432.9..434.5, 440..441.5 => 1.20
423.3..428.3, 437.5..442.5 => 1.07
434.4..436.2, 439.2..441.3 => 1.10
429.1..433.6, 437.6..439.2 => 1.13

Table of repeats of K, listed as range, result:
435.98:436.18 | 0.594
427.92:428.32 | 0.632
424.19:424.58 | 0.642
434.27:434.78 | 0.544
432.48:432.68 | 0.478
